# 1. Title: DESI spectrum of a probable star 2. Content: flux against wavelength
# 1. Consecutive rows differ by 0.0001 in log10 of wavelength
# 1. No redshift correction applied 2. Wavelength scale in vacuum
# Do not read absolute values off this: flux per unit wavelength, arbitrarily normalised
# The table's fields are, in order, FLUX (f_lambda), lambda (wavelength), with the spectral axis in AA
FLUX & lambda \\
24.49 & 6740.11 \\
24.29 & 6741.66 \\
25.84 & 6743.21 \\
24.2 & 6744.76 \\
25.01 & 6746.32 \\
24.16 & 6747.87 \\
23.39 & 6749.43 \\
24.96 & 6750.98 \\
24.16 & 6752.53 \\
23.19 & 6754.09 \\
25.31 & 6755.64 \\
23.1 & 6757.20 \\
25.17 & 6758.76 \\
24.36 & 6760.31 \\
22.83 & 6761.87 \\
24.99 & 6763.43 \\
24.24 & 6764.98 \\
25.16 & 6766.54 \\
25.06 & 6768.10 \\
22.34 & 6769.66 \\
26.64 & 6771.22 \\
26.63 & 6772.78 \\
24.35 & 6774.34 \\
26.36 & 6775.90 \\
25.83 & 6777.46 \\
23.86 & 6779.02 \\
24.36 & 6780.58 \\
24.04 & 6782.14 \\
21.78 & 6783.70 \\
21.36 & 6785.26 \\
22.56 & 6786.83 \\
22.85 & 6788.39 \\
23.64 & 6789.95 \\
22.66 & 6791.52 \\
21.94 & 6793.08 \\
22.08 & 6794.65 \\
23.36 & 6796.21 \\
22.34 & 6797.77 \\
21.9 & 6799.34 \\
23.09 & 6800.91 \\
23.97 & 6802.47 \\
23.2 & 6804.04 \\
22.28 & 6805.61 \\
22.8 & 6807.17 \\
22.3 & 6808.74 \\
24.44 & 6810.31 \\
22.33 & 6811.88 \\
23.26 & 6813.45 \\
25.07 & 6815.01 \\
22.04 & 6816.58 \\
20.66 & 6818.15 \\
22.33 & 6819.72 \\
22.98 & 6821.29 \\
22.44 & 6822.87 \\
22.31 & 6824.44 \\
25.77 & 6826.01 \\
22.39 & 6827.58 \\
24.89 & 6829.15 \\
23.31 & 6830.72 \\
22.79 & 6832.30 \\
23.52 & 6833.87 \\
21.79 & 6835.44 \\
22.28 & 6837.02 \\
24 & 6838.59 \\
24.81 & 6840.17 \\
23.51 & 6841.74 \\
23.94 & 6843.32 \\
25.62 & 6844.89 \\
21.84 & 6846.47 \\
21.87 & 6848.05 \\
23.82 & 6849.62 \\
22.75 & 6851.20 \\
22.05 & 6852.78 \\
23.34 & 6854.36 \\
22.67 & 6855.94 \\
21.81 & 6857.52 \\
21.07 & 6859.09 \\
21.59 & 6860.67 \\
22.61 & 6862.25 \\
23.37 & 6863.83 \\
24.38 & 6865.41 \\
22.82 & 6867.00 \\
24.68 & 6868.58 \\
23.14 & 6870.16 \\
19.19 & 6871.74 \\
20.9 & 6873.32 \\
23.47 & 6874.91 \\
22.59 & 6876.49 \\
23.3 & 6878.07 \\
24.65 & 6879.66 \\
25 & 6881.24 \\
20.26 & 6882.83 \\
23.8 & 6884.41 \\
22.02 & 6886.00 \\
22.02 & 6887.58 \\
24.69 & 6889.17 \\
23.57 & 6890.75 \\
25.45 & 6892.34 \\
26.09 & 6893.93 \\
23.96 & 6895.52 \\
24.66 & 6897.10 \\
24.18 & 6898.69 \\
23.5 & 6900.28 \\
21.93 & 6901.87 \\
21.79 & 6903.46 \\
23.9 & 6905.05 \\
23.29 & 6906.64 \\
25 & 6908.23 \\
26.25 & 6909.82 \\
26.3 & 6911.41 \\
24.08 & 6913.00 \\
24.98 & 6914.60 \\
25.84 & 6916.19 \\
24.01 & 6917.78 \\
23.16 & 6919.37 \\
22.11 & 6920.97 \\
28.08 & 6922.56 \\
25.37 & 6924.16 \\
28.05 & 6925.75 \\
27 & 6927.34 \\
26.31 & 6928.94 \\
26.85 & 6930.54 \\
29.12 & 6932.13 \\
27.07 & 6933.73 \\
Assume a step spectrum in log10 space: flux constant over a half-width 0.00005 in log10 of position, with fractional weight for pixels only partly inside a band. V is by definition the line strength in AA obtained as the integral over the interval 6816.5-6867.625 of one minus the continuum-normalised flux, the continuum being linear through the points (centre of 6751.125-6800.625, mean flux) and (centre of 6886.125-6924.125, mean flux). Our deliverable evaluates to 2.3 AA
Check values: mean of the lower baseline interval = 23.8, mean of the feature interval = 23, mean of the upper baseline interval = 24.3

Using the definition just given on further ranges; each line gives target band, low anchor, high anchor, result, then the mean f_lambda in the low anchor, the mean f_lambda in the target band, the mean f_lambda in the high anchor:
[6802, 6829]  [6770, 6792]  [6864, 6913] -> 1.0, 24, 23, 23.6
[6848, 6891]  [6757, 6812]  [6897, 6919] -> 2.3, 23.6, 22.8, 24.2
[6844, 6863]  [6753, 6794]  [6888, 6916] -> 1.3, 24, 22.6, 24.3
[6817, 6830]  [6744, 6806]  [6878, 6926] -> 0.6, 23.8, 22.9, 24.2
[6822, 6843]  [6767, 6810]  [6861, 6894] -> -0.1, 23.5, 23.4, 23.1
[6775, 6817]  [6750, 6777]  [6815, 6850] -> 1.3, 24.6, 23.2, 23.2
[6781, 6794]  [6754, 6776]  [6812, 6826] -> 0.7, 24.6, 22.6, 22.8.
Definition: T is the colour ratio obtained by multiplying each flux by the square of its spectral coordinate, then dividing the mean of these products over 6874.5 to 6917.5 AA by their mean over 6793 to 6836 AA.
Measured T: 1.07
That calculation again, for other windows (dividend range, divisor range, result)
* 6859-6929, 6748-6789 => 1.02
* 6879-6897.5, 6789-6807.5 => 1.07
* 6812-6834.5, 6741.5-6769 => 0.97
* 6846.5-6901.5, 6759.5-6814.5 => 1.00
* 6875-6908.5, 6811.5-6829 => 1.05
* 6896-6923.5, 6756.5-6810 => 1.07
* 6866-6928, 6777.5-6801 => 1.08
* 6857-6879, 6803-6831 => 0.99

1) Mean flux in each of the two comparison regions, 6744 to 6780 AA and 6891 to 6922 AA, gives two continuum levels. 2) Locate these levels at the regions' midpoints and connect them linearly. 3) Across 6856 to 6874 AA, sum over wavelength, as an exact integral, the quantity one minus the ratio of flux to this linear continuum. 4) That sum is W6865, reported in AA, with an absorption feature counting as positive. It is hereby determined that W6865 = 1.5 AA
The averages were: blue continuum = 24.6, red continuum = 24.3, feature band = 22.4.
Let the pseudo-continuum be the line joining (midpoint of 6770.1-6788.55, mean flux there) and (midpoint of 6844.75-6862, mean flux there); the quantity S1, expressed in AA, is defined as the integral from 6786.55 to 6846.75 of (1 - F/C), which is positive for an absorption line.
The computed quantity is 0.7 AA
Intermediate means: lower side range 24.2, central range 23.1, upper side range 22.5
